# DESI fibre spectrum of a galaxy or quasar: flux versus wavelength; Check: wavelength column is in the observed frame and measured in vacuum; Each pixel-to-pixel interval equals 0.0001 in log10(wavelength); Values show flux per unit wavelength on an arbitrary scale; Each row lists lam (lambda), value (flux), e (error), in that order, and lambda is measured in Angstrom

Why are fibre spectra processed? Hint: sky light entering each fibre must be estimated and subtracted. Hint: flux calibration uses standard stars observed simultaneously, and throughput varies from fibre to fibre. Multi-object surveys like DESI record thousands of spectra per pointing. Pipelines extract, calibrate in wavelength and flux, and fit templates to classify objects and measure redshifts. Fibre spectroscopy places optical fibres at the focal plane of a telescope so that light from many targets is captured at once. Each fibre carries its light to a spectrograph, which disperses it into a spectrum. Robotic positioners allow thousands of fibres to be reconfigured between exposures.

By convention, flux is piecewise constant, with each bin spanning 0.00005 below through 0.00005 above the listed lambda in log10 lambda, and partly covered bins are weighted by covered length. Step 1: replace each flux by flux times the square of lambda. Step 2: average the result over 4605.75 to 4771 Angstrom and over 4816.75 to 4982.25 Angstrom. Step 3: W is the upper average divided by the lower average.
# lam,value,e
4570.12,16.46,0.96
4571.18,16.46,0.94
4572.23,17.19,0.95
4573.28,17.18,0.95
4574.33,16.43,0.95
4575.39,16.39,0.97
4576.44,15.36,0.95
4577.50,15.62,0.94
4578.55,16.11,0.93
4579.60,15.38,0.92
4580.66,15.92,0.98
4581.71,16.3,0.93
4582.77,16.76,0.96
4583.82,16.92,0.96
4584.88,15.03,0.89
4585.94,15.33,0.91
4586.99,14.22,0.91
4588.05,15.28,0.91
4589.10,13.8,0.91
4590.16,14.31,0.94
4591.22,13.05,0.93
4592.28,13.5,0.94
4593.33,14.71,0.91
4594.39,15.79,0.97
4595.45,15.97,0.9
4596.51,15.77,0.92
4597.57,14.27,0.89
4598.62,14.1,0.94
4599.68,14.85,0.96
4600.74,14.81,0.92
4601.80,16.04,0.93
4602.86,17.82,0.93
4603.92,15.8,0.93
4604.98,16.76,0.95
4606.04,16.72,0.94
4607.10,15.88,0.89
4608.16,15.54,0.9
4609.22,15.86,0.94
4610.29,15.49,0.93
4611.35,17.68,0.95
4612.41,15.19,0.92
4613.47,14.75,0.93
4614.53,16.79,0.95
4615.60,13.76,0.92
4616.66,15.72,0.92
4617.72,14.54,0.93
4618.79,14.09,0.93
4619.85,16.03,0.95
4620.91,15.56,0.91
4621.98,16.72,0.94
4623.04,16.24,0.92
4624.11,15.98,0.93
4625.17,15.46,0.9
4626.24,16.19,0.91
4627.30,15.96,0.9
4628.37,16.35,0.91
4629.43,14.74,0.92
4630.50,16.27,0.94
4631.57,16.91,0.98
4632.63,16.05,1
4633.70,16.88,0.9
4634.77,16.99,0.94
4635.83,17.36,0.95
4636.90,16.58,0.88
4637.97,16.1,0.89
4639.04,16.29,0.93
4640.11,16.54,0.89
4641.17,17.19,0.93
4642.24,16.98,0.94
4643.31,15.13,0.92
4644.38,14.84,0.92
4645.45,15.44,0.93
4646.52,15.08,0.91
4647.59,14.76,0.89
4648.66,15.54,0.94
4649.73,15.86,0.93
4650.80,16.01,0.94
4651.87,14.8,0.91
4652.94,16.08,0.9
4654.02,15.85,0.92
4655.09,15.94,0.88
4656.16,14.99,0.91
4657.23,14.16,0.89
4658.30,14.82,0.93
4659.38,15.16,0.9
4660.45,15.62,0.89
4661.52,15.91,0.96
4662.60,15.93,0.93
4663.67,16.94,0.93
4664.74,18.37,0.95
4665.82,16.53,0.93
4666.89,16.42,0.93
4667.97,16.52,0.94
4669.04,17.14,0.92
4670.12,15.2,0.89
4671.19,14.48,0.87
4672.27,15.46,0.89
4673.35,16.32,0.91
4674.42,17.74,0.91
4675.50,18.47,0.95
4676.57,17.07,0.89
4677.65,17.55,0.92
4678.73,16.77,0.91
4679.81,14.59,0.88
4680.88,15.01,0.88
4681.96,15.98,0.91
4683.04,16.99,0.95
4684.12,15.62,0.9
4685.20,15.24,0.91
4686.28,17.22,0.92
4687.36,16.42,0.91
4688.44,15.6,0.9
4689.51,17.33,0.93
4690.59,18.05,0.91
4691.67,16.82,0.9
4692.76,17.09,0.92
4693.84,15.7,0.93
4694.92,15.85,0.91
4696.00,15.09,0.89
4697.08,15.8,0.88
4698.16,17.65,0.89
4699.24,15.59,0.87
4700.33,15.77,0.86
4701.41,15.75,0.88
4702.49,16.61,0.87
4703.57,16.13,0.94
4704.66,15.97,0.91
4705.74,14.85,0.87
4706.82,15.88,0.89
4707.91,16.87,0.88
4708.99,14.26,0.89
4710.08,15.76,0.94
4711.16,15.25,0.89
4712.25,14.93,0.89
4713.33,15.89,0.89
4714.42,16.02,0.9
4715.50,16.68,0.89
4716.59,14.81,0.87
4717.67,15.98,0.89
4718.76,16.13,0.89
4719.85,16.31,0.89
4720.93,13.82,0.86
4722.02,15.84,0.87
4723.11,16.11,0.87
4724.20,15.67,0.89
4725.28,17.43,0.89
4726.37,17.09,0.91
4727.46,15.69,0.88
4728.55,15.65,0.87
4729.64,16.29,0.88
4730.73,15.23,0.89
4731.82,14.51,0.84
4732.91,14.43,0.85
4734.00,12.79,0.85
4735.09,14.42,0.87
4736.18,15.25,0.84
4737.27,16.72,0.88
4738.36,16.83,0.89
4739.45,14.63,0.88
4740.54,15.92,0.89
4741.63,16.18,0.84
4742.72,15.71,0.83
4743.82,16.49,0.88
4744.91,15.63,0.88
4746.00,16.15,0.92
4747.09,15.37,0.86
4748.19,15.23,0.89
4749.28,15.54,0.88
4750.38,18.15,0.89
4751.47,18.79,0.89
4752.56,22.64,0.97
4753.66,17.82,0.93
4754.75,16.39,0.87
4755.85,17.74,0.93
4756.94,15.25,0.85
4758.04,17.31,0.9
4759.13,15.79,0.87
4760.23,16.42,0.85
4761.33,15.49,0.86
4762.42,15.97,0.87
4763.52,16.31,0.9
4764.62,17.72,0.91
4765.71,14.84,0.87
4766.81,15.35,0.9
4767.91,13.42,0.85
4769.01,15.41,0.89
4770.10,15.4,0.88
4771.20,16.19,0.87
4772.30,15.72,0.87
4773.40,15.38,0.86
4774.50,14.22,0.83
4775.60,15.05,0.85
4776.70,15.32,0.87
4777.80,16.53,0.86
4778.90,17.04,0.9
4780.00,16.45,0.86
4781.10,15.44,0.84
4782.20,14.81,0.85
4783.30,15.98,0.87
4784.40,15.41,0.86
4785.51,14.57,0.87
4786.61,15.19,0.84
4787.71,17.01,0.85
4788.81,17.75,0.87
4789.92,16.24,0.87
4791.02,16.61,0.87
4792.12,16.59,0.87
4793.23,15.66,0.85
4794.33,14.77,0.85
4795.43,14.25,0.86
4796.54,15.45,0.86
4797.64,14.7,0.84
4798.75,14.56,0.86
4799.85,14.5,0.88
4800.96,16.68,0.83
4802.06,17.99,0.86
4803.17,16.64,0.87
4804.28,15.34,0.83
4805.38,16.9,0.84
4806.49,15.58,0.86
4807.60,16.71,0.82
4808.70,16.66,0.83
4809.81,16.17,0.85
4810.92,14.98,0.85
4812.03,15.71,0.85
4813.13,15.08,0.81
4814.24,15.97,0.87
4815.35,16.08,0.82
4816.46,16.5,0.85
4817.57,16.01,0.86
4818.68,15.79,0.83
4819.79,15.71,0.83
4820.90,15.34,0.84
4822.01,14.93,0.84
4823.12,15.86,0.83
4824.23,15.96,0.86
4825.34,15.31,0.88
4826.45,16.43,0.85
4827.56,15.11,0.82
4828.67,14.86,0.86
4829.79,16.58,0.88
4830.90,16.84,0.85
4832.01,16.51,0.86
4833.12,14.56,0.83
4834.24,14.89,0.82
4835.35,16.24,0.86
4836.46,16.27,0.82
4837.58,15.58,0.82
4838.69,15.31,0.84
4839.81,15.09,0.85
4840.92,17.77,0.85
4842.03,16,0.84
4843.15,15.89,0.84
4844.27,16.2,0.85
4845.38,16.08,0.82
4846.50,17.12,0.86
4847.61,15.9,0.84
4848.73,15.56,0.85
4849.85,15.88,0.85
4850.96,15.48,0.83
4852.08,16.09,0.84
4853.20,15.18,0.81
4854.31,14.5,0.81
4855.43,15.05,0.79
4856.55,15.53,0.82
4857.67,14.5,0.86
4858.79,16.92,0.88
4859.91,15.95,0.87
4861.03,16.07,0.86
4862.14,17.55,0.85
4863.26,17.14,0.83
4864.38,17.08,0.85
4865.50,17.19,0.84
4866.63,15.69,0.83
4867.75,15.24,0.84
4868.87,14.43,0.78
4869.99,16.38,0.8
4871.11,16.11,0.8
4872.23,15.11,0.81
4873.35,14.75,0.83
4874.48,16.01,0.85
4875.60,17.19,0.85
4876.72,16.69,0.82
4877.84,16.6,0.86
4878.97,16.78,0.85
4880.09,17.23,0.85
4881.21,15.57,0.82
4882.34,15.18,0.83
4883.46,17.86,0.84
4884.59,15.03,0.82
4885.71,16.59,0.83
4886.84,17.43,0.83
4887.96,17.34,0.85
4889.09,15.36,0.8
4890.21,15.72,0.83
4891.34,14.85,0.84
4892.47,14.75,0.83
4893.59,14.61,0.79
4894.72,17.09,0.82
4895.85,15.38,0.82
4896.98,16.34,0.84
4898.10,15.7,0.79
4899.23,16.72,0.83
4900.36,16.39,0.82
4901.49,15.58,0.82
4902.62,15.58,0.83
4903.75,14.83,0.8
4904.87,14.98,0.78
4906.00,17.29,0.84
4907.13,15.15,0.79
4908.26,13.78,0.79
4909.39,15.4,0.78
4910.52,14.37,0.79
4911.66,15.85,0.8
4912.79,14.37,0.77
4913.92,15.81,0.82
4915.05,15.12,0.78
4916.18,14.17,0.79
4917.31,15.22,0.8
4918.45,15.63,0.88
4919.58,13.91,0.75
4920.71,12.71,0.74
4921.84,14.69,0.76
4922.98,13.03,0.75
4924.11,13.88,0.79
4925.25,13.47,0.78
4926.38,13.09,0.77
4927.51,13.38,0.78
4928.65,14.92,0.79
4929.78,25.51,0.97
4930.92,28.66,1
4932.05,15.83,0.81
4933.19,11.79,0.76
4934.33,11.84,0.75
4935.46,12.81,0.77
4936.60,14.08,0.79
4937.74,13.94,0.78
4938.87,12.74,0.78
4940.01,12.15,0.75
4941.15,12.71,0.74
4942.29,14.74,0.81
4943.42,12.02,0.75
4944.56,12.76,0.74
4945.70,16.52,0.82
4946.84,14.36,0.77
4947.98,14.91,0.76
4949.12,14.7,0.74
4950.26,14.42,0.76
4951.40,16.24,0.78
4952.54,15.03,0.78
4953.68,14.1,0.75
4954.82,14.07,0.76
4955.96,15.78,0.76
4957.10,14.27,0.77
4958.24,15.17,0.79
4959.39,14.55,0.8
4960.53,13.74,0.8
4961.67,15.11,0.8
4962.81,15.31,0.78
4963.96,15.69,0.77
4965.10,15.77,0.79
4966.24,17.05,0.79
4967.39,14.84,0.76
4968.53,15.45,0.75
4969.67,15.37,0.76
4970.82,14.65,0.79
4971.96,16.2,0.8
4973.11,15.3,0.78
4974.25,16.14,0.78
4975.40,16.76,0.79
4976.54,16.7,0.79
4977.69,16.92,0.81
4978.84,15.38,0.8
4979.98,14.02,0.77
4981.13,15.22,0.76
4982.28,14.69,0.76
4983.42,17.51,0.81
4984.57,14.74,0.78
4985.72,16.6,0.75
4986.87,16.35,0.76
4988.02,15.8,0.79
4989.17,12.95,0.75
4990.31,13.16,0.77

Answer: 1.06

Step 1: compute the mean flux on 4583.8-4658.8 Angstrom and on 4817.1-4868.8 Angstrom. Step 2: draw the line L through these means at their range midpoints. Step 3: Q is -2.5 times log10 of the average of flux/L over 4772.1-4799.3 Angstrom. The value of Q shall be 0.01 mag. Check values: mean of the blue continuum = 15.6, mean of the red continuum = 15.9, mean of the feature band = 15.6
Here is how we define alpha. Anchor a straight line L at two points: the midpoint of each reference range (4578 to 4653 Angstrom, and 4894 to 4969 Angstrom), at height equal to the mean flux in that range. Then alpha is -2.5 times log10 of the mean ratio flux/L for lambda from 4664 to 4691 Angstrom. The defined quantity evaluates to -0.06 mag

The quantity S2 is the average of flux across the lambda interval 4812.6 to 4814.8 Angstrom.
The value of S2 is 15.5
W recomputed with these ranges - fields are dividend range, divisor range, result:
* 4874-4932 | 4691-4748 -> 1.09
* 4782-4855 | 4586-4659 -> 1.10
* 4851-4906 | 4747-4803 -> 1.04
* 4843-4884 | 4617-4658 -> 1.11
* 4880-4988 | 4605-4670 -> 1.09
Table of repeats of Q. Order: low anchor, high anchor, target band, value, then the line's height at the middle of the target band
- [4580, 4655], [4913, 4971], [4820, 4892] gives -0.062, 15.1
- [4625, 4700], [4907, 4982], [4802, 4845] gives -0.030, 15.5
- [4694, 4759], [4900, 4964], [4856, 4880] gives -0.065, 15.2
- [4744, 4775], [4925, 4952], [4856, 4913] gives -0.041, 15.3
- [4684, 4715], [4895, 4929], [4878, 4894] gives -0.070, 15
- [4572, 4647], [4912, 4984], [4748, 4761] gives -0.122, 15.4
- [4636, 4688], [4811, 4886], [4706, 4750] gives 0.025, 16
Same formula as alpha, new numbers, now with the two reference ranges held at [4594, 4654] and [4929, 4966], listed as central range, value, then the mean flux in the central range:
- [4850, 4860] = -0.01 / 15.5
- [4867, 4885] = -0.05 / 16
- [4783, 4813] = -0.03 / 15.9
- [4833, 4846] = -0.04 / 15.9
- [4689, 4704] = -0.05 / 16.4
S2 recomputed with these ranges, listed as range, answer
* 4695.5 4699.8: 16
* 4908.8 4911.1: 14.8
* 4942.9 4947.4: 13.9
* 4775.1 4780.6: 16.1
